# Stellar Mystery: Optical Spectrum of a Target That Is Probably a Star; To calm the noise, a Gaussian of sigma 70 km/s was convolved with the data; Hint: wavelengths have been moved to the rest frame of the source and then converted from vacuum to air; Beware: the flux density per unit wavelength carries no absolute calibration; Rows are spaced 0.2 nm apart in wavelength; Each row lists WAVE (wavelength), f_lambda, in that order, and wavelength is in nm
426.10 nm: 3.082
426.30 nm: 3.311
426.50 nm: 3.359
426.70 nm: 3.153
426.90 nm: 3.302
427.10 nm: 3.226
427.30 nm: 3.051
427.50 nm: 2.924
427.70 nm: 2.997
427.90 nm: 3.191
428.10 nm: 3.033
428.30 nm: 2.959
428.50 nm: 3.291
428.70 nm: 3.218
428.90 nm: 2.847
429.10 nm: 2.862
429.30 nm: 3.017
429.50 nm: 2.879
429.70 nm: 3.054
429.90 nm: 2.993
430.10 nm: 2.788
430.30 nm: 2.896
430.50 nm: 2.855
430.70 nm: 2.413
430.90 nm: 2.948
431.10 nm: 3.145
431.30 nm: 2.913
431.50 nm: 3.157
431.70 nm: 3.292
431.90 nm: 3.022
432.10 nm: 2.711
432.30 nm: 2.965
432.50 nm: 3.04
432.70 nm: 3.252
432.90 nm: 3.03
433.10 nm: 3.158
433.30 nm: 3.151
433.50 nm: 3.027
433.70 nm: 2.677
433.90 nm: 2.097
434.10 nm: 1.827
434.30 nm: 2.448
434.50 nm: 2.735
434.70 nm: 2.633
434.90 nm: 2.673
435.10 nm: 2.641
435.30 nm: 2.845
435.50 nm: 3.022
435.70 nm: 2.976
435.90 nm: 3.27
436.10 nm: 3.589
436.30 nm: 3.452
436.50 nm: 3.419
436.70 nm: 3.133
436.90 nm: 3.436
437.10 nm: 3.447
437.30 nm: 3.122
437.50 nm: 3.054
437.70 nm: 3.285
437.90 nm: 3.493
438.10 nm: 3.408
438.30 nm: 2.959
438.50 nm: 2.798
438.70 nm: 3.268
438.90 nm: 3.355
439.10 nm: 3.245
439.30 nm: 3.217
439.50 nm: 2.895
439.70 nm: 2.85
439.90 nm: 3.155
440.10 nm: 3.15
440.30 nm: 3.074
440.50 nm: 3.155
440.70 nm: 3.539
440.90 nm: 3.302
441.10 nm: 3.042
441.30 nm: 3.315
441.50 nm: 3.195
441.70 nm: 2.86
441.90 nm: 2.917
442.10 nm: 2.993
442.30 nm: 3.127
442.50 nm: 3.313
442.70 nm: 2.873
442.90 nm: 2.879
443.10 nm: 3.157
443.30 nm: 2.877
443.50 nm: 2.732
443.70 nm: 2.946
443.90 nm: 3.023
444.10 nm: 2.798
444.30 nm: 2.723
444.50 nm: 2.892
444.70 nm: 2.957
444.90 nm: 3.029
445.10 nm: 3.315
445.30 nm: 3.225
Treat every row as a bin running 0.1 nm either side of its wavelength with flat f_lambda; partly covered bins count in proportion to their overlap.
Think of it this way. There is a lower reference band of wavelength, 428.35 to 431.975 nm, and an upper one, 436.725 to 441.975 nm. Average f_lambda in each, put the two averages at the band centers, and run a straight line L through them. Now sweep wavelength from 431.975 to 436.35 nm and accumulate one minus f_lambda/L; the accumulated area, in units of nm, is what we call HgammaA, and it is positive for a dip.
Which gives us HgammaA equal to 0.28 nm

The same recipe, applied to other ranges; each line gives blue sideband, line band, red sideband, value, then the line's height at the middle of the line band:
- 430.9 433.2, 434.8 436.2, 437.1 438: 0.08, 3.19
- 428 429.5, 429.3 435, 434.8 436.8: 0.39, 3.06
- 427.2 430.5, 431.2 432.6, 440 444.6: 0.00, 3.01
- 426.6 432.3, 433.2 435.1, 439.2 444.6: 0.27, 3.02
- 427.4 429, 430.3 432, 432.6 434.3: -0.04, 2.89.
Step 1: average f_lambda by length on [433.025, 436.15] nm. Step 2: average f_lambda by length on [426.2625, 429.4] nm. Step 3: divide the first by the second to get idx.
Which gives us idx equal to 0.9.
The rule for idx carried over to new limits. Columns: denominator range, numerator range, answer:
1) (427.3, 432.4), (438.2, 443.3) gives 1.04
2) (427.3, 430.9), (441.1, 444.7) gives 1.01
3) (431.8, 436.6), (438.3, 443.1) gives 1.07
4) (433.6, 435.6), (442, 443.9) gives 1.17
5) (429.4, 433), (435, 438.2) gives 1.09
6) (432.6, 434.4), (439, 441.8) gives 1.15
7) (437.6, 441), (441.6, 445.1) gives 0.93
